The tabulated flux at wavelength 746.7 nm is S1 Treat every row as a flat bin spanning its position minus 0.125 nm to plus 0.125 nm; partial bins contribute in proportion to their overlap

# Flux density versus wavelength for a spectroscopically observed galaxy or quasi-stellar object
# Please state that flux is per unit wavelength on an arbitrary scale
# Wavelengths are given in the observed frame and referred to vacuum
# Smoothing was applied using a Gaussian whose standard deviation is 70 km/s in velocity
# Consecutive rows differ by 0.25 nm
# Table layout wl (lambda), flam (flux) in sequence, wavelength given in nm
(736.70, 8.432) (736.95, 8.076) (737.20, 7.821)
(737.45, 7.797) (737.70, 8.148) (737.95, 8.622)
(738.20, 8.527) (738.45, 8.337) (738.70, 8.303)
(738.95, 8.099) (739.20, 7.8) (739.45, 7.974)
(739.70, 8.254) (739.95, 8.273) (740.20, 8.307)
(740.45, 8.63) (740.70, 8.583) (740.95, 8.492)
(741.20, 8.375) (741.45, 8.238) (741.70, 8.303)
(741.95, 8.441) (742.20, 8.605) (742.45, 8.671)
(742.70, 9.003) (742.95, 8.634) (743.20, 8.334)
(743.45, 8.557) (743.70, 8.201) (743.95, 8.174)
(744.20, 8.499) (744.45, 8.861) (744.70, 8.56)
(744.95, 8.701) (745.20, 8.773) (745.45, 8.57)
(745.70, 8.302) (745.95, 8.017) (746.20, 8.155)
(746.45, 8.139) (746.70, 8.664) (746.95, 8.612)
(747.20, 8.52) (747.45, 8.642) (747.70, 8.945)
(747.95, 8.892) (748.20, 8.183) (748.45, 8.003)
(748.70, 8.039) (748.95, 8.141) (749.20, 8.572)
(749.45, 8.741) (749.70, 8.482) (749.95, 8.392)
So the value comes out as 8.664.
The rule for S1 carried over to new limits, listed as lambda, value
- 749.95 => 8.392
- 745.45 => 8.57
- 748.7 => 8.039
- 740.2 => 8.307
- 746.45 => 8.139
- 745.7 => 8.302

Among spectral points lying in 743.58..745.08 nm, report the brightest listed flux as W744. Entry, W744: 8.861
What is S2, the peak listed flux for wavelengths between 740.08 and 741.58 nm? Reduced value 8.63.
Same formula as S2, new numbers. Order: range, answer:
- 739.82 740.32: 8.307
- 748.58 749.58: 8.741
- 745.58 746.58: 8.302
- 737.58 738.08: 8.622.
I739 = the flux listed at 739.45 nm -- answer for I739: 7.974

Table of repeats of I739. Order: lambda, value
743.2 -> 8.334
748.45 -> 8.003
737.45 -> 7.797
